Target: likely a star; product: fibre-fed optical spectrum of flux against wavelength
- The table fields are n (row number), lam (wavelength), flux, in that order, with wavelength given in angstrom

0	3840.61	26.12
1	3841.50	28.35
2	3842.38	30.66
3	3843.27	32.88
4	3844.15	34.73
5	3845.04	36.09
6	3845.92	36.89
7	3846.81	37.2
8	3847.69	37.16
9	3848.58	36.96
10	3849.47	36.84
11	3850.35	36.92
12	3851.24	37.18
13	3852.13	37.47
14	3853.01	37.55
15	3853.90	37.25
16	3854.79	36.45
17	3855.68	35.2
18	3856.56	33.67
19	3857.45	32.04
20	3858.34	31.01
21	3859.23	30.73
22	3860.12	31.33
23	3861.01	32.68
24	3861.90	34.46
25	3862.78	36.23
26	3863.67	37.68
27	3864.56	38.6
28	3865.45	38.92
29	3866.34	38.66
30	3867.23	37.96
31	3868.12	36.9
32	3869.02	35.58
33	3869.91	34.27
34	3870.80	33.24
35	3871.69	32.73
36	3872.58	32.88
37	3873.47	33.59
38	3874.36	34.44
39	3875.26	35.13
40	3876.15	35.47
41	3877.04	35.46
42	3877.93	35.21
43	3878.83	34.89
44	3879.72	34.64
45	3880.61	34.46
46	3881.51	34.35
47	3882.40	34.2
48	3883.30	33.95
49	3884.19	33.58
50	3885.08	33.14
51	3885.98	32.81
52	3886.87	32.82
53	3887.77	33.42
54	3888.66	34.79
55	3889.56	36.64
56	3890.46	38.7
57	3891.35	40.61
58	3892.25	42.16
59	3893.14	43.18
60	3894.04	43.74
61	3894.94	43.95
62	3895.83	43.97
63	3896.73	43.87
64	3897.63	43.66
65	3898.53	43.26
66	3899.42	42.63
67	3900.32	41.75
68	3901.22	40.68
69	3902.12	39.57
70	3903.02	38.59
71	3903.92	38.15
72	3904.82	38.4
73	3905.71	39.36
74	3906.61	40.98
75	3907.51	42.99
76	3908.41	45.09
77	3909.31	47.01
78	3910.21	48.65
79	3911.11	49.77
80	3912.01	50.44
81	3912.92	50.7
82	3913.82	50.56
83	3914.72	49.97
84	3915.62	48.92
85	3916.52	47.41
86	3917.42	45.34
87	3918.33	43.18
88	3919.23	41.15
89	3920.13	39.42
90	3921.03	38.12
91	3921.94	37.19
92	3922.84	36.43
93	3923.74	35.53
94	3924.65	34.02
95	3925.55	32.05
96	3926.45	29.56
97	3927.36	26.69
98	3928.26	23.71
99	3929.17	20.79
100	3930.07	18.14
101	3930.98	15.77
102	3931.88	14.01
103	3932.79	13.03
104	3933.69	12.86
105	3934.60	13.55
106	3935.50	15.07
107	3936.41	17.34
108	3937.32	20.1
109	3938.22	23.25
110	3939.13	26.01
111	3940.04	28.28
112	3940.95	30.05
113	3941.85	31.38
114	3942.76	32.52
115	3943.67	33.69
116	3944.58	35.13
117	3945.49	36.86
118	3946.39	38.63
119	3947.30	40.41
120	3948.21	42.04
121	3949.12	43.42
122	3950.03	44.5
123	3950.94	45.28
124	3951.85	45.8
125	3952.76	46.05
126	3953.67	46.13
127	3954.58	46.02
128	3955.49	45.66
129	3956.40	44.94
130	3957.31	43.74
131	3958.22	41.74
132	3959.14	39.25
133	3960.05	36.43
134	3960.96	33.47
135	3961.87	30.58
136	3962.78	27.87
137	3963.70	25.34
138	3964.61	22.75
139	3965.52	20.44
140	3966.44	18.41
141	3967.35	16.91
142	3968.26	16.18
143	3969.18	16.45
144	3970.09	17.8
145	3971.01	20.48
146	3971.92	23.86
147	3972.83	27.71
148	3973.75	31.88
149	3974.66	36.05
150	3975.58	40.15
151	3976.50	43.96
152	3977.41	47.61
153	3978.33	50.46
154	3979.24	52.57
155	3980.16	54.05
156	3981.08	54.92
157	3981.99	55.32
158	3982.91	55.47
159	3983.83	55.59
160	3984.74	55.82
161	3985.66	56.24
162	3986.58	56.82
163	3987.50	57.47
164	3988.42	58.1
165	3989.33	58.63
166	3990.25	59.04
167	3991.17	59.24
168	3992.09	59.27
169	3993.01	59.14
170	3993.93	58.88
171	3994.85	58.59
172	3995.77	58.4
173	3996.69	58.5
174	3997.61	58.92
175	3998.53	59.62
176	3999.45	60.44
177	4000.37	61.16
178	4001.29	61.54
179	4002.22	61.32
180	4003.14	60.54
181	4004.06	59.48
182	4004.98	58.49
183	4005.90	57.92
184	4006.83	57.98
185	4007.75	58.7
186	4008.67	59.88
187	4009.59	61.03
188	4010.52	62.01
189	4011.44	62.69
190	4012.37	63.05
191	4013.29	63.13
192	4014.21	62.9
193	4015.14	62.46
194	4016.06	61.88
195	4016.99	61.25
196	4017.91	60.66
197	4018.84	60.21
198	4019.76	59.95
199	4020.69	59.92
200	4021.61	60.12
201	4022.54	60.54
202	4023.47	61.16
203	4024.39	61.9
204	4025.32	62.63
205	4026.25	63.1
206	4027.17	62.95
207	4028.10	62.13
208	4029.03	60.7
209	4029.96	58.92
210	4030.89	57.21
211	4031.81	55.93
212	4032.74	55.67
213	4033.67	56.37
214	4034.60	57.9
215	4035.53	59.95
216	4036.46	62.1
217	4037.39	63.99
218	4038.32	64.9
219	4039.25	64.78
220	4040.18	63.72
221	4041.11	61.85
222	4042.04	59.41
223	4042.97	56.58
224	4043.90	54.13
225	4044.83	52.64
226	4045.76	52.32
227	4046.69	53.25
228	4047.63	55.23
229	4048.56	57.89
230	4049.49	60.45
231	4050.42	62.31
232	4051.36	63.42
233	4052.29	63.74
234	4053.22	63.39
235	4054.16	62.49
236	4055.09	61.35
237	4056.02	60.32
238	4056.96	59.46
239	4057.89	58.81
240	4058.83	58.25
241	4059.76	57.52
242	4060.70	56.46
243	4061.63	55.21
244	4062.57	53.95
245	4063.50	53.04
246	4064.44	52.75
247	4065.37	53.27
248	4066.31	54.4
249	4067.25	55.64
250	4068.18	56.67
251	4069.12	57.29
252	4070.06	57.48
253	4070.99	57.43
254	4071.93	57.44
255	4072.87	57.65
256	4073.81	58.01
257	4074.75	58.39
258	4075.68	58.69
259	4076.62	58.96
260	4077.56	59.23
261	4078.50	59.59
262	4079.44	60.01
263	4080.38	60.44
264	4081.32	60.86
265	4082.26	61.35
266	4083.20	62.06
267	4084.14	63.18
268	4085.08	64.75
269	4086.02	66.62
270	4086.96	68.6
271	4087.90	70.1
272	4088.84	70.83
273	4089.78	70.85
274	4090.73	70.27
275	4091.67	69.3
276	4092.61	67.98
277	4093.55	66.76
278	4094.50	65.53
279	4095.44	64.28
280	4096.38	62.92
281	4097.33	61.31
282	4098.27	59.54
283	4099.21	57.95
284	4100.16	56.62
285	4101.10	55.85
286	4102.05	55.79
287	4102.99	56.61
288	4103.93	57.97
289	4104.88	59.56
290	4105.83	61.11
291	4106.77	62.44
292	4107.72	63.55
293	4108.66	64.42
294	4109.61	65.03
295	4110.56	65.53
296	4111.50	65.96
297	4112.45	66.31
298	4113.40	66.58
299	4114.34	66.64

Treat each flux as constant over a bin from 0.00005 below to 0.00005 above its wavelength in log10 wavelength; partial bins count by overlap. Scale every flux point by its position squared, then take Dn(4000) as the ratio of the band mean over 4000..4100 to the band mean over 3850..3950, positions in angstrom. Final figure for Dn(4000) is 1.8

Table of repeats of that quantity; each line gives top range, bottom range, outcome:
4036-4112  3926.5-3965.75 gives 2.07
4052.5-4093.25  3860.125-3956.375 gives 1.81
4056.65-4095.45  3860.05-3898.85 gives 1.83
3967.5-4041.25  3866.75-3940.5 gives 1.64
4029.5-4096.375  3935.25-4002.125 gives 1.51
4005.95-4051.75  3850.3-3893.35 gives 1.84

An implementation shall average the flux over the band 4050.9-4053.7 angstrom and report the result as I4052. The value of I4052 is 63.5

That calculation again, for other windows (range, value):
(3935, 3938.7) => 18.9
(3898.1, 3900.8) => 42.6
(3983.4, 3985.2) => 55.9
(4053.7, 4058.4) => 60.5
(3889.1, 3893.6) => 40.2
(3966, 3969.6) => 17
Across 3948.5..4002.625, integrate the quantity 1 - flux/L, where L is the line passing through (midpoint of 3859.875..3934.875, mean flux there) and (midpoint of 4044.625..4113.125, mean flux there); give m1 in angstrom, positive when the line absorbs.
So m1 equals 2.8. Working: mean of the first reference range 36.7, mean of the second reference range 60.6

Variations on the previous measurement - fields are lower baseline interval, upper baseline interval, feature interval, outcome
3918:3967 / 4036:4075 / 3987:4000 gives -4.5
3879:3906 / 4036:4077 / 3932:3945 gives 6.1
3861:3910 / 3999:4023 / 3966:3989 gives 5.9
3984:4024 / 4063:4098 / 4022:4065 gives 1.1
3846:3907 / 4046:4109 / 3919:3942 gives 9.3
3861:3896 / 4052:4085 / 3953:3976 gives 7.6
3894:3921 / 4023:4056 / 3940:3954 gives 2.8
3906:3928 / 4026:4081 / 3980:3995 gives -2.0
